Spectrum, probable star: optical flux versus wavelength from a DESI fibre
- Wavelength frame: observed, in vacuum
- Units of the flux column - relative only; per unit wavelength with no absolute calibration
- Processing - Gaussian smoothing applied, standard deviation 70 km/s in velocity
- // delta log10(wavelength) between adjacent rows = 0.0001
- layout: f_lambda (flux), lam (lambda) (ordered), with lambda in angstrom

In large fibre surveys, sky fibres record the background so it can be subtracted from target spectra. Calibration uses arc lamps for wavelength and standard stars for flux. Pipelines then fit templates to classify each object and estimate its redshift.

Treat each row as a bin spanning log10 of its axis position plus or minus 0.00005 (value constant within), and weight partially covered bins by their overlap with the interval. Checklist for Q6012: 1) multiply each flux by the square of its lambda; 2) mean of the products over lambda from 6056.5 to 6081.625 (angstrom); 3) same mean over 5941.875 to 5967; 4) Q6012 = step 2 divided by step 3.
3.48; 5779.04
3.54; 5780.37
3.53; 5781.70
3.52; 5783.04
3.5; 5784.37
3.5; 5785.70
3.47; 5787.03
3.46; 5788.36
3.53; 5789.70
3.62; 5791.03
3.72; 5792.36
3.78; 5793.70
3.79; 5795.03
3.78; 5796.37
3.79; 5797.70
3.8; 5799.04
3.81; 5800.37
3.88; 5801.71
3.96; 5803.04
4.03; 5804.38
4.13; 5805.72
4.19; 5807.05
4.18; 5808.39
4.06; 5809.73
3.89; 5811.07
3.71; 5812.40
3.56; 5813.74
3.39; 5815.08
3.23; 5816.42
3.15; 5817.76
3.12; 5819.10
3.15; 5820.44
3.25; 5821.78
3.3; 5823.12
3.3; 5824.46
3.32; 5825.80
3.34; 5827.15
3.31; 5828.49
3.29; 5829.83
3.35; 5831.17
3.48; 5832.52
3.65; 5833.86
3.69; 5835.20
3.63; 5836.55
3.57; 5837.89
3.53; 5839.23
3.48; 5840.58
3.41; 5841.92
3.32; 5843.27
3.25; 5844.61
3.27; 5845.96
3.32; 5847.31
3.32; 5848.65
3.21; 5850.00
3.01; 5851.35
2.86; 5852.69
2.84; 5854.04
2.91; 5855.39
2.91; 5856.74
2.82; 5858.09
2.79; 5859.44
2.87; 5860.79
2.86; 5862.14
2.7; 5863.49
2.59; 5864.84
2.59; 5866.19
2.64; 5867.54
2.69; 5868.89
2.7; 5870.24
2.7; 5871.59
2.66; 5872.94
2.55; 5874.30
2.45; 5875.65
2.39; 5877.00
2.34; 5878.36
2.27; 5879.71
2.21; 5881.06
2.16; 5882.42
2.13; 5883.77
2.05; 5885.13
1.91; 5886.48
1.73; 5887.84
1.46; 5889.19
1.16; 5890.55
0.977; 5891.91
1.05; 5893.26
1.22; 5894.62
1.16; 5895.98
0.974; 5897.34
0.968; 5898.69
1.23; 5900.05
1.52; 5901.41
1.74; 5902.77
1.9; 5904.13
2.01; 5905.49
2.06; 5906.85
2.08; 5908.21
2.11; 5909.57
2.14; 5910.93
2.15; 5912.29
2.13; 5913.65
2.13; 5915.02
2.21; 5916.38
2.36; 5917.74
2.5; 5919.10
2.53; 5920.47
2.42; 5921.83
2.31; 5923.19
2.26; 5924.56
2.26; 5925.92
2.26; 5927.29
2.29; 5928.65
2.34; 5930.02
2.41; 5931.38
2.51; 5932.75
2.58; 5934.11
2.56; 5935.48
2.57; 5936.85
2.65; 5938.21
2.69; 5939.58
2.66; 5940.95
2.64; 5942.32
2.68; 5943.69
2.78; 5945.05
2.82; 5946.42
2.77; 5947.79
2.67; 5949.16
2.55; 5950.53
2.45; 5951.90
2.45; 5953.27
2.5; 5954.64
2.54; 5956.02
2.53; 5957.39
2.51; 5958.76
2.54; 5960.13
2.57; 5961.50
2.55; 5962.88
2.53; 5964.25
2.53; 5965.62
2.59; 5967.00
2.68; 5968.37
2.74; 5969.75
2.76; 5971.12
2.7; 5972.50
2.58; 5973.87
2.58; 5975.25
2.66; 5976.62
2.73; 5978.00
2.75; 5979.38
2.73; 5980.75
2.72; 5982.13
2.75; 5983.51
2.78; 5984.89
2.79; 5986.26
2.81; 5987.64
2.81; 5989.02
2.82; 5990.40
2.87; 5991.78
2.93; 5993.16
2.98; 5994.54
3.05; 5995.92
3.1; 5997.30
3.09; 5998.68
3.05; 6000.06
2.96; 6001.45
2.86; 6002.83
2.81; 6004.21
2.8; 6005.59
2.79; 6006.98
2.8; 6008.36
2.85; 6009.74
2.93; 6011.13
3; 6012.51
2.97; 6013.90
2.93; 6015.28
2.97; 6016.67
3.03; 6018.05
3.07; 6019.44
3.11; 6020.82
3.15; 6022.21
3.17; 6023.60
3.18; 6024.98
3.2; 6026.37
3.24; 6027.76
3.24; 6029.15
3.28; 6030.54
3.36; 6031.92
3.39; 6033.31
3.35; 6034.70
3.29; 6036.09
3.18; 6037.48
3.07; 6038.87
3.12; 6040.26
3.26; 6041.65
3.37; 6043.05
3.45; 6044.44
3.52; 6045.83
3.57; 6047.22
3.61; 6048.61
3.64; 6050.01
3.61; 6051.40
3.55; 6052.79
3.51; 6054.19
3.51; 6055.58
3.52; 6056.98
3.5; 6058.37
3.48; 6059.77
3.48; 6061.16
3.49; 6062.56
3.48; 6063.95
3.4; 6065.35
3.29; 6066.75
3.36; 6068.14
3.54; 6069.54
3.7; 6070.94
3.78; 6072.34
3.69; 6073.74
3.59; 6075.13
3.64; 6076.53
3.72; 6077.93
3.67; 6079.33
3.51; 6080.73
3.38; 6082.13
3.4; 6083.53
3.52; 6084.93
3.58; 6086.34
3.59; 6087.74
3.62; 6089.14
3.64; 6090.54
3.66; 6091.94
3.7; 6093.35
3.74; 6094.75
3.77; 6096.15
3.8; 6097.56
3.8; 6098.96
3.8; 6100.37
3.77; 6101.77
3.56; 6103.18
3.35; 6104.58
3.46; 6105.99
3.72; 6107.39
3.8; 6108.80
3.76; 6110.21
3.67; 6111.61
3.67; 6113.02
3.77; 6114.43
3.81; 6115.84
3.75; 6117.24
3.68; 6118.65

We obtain 1.42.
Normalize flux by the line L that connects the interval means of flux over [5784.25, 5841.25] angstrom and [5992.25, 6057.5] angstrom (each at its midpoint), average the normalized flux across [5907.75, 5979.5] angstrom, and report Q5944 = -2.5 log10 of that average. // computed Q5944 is 0.313 mag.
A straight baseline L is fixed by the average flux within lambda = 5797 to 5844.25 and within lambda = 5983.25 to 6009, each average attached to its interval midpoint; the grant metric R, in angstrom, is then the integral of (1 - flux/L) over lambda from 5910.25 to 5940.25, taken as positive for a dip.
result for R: 7.5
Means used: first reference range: 3.58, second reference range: 2.89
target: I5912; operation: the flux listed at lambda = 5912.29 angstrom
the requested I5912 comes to 2.15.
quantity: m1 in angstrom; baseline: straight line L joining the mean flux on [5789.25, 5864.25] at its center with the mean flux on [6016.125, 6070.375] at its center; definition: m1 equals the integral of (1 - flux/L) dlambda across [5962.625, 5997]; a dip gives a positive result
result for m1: 6.4 angstrom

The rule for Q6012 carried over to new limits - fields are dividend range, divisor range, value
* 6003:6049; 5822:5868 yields 1.06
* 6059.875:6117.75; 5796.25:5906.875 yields 1.38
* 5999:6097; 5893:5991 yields 1.46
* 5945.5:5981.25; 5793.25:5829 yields 0.76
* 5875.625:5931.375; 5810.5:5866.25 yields 0.61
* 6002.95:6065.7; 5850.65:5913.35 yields 1.59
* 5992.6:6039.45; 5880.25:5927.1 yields 1.71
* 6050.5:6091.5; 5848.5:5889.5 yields 1.48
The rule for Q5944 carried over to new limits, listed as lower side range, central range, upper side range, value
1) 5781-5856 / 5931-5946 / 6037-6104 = 0.32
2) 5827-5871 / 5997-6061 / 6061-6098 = 0.09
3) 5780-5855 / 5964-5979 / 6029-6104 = 0.31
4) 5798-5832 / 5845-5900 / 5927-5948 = 0.33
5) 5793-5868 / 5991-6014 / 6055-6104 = 0.20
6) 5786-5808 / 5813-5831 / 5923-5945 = 0.09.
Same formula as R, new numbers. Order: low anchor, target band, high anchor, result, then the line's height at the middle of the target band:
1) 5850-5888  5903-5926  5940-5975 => 3.49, 2.59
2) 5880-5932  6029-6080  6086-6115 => -3.25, 3.26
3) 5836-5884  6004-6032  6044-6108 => 2.89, 3.39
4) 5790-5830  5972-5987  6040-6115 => 3.72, 3.6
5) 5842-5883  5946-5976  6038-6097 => 5.21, 3.14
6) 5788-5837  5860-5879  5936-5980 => 3.54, 3.22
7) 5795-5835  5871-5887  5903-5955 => 3.34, 2.93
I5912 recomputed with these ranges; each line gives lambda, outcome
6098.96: 3.8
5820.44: 3.15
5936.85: 2.57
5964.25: 2.53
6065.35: 3.4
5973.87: 2.58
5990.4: 2.82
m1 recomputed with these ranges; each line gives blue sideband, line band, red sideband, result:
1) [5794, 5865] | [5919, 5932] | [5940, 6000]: 2.6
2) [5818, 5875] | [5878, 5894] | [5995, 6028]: 6.8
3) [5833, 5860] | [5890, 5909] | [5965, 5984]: 9.9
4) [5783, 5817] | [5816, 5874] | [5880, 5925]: -4.3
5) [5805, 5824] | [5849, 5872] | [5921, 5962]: 2.8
